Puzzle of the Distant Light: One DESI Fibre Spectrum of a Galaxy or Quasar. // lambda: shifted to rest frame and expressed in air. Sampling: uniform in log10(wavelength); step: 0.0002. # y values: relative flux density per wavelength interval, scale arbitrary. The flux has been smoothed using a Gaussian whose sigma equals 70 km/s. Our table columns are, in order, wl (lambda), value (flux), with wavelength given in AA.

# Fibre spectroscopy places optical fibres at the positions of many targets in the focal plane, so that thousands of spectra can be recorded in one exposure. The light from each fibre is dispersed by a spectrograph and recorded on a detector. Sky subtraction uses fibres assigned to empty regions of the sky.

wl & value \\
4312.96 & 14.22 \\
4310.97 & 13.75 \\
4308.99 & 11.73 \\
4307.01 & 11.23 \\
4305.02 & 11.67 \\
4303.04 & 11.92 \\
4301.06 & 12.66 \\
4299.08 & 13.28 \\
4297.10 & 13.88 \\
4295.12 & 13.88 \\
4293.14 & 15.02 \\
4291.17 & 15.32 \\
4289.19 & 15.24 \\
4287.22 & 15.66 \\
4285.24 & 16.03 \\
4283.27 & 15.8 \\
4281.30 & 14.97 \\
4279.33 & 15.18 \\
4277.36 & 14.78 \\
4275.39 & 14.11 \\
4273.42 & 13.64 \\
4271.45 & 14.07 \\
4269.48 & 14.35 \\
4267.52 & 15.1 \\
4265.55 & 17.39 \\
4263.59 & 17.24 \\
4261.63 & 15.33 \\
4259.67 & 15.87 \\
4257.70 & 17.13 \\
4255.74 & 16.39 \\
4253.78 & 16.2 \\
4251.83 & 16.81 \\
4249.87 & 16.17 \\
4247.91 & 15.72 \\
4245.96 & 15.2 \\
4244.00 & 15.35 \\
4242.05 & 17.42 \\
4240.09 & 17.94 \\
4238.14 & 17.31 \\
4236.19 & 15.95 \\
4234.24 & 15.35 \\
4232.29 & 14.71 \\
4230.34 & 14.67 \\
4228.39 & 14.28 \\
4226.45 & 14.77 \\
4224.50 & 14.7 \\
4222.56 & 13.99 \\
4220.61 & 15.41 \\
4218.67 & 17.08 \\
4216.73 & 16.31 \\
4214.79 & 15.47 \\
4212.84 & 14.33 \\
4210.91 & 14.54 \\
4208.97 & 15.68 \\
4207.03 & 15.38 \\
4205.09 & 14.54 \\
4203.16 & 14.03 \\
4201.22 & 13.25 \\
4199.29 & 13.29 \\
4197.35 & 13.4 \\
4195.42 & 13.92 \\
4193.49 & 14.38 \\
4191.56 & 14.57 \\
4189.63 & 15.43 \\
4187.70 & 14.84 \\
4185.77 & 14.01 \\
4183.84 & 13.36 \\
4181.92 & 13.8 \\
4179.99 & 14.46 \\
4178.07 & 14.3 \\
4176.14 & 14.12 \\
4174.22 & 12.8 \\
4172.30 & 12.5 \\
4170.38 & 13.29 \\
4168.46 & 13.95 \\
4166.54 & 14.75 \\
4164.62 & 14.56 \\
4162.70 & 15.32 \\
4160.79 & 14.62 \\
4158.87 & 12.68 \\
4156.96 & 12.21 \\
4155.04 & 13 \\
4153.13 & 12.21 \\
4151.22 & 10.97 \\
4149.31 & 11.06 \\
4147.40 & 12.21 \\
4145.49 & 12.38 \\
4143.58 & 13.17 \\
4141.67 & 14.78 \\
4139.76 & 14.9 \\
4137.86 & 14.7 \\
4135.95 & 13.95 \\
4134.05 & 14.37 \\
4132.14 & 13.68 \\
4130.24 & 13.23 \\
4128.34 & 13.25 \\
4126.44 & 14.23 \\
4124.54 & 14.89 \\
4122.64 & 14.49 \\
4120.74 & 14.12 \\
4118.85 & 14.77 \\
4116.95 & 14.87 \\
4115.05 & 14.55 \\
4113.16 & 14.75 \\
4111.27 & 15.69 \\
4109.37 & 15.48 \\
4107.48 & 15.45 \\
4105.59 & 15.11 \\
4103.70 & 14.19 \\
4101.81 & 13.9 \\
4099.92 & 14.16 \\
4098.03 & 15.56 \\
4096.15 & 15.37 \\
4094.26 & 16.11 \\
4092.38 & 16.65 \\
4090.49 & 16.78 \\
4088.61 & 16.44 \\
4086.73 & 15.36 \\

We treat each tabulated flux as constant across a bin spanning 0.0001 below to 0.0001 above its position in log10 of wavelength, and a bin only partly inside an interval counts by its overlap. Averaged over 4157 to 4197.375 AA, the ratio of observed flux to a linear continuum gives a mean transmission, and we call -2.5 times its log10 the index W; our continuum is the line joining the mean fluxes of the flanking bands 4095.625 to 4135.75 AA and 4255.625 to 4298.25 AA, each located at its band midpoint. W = 0.06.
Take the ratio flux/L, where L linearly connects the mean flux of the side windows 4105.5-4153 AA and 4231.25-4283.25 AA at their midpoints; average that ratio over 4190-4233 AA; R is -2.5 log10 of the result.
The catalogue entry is 0.032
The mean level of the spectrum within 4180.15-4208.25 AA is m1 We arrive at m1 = 14.2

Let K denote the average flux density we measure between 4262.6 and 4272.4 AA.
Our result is 15.6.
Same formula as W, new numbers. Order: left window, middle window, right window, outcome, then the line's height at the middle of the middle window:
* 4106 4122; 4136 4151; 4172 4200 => 0.10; 14.6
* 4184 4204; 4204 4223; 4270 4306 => -0.09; 14.1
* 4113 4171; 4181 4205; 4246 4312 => 0.01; 14.1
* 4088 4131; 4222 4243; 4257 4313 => -0.07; 14.6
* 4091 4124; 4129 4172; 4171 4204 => 0.08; 14.4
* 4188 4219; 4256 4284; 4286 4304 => -0.08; 14.3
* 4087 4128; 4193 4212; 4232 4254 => 0.12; 15.9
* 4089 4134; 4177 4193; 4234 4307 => 0.05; 15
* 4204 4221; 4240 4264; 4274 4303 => -0.09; 15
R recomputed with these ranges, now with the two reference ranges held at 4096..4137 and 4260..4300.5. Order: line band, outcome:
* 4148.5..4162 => 0.174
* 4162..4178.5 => 0.058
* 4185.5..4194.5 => 0.004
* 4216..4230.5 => -0.024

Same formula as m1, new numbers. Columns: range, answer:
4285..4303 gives 14.3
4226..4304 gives 15.3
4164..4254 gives 14.9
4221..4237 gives 14.8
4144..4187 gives 13.3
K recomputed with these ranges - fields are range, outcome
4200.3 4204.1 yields 13.6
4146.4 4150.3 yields 11.6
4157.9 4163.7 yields 14.2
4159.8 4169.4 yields 14.6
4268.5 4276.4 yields 14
